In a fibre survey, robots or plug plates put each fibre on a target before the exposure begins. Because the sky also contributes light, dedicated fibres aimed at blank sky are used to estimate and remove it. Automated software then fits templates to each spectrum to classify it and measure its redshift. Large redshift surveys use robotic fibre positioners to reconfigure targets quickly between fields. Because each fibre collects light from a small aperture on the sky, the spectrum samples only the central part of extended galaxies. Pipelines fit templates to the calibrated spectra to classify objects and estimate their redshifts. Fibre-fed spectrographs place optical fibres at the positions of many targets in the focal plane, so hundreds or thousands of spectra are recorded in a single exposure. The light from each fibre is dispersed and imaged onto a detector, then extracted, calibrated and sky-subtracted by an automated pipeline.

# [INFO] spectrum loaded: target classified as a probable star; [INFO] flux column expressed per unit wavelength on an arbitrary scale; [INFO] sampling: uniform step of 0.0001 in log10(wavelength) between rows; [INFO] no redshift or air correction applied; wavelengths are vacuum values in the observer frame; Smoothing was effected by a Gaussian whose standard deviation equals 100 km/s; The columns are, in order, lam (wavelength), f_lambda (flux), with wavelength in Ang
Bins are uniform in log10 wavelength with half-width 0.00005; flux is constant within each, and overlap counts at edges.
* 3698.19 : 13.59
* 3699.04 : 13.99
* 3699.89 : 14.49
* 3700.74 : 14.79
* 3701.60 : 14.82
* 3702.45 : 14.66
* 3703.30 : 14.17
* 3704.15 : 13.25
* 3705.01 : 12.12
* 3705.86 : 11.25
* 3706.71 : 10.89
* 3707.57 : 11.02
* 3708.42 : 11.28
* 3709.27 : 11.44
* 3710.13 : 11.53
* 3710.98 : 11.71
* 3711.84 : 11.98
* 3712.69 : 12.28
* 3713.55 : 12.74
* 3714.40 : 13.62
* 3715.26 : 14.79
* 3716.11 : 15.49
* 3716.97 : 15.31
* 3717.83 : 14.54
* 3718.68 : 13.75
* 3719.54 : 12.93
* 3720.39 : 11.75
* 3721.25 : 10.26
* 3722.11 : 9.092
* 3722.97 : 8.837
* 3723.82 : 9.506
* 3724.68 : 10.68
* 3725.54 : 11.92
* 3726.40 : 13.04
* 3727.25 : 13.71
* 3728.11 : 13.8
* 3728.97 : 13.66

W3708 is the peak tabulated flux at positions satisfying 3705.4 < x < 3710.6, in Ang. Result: 11.53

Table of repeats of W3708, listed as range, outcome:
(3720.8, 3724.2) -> 10.26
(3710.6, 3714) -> 12.74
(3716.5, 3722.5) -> 15.31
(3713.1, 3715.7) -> 14.79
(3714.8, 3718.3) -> 15.49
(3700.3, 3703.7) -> 14.82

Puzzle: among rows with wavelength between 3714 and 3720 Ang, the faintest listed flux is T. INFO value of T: 12.93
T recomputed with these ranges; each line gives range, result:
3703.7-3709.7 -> 10.89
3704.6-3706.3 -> 11.25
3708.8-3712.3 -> 11.44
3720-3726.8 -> 8.837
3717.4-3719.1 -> 13.75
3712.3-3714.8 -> 12.28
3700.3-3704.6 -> 13.25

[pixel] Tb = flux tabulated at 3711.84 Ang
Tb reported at 11.98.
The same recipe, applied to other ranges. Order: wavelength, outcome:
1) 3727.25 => 13.71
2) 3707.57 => 11.02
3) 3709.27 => 11.44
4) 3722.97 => 8.837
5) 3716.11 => 15.49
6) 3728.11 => 13.8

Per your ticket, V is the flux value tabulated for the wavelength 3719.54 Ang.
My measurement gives 12.93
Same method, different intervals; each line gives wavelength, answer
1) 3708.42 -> 11.28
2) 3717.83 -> 14.54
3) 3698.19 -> 13.59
